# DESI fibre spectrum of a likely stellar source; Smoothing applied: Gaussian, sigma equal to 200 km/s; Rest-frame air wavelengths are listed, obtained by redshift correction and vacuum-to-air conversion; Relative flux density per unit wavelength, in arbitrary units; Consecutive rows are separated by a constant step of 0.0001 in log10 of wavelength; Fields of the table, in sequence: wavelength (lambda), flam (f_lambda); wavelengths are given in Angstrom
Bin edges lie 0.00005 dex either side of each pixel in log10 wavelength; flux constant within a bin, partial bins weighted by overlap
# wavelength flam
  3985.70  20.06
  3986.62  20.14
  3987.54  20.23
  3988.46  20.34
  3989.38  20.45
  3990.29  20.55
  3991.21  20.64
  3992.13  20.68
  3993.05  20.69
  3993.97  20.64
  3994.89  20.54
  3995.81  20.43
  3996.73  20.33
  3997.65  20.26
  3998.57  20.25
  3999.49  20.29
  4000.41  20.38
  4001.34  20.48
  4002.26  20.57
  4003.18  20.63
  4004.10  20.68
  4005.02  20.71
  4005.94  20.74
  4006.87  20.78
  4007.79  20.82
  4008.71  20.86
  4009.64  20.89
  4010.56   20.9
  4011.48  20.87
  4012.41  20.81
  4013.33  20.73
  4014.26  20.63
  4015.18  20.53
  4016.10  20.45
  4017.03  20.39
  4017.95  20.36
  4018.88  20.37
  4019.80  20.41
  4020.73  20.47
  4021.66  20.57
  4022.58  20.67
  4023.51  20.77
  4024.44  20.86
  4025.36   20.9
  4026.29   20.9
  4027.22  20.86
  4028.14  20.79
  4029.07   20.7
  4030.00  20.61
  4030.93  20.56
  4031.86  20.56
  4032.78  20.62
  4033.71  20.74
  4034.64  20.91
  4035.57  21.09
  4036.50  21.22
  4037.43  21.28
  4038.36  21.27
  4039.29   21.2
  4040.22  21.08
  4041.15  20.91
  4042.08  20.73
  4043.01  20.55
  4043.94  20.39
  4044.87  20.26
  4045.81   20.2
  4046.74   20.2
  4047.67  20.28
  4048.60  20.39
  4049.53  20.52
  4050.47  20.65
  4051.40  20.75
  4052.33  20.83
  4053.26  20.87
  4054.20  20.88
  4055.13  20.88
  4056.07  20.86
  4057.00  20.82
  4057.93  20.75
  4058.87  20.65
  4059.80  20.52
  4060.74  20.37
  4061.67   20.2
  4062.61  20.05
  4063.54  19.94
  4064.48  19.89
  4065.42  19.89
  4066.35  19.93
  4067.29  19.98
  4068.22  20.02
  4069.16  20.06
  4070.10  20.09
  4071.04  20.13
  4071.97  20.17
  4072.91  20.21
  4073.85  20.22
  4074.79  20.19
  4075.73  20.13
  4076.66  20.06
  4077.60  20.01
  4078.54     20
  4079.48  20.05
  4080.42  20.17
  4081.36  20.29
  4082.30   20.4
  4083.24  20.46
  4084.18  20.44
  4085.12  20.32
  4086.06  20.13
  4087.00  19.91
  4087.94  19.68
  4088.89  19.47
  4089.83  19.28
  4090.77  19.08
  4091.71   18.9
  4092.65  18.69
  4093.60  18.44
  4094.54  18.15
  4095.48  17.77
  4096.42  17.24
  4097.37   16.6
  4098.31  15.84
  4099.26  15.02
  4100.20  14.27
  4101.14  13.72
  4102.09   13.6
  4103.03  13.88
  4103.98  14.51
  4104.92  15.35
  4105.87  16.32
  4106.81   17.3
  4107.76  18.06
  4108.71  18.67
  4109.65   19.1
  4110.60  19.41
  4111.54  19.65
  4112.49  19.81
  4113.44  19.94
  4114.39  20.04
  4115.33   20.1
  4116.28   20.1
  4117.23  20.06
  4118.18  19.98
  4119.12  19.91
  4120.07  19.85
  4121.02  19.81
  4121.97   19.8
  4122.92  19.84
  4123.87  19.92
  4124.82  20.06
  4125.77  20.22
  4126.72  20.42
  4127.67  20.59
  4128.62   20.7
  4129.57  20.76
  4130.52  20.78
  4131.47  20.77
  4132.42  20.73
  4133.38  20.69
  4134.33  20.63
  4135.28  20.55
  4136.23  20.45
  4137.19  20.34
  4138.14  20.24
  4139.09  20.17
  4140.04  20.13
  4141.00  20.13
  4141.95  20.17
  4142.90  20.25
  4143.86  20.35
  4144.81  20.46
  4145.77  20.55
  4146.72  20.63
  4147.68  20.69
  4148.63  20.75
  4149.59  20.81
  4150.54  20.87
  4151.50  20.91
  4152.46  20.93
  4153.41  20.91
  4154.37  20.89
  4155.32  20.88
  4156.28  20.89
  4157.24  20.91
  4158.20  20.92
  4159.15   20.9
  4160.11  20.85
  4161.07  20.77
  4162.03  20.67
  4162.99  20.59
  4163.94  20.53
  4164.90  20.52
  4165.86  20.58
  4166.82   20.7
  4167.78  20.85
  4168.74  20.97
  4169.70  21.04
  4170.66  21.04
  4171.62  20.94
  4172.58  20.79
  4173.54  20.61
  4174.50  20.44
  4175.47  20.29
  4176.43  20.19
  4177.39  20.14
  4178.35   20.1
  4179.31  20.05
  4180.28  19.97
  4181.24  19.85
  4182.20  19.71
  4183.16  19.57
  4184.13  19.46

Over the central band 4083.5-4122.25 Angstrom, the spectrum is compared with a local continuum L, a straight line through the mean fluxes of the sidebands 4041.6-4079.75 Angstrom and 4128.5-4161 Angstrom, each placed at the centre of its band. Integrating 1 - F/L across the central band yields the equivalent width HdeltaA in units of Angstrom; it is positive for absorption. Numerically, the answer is 4.2 Angstrom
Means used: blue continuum 20.3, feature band 18.3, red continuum 20.6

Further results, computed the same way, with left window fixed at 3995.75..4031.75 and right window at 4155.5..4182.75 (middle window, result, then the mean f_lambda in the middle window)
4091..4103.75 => 2.6 Angstrom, 16.3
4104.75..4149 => 1.4 Angstrom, 19.9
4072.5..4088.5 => 0.3 Angstrom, 20.1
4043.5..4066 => 0.2 Angstrom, 20.5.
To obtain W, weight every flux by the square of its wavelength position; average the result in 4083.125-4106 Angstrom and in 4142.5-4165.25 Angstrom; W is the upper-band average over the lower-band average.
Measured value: 1.22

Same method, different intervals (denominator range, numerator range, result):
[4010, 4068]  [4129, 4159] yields 1.05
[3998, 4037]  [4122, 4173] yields 1.06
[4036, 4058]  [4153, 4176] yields 1.06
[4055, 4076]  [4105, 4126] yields 0.98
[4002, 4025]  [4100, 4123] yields 0.92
